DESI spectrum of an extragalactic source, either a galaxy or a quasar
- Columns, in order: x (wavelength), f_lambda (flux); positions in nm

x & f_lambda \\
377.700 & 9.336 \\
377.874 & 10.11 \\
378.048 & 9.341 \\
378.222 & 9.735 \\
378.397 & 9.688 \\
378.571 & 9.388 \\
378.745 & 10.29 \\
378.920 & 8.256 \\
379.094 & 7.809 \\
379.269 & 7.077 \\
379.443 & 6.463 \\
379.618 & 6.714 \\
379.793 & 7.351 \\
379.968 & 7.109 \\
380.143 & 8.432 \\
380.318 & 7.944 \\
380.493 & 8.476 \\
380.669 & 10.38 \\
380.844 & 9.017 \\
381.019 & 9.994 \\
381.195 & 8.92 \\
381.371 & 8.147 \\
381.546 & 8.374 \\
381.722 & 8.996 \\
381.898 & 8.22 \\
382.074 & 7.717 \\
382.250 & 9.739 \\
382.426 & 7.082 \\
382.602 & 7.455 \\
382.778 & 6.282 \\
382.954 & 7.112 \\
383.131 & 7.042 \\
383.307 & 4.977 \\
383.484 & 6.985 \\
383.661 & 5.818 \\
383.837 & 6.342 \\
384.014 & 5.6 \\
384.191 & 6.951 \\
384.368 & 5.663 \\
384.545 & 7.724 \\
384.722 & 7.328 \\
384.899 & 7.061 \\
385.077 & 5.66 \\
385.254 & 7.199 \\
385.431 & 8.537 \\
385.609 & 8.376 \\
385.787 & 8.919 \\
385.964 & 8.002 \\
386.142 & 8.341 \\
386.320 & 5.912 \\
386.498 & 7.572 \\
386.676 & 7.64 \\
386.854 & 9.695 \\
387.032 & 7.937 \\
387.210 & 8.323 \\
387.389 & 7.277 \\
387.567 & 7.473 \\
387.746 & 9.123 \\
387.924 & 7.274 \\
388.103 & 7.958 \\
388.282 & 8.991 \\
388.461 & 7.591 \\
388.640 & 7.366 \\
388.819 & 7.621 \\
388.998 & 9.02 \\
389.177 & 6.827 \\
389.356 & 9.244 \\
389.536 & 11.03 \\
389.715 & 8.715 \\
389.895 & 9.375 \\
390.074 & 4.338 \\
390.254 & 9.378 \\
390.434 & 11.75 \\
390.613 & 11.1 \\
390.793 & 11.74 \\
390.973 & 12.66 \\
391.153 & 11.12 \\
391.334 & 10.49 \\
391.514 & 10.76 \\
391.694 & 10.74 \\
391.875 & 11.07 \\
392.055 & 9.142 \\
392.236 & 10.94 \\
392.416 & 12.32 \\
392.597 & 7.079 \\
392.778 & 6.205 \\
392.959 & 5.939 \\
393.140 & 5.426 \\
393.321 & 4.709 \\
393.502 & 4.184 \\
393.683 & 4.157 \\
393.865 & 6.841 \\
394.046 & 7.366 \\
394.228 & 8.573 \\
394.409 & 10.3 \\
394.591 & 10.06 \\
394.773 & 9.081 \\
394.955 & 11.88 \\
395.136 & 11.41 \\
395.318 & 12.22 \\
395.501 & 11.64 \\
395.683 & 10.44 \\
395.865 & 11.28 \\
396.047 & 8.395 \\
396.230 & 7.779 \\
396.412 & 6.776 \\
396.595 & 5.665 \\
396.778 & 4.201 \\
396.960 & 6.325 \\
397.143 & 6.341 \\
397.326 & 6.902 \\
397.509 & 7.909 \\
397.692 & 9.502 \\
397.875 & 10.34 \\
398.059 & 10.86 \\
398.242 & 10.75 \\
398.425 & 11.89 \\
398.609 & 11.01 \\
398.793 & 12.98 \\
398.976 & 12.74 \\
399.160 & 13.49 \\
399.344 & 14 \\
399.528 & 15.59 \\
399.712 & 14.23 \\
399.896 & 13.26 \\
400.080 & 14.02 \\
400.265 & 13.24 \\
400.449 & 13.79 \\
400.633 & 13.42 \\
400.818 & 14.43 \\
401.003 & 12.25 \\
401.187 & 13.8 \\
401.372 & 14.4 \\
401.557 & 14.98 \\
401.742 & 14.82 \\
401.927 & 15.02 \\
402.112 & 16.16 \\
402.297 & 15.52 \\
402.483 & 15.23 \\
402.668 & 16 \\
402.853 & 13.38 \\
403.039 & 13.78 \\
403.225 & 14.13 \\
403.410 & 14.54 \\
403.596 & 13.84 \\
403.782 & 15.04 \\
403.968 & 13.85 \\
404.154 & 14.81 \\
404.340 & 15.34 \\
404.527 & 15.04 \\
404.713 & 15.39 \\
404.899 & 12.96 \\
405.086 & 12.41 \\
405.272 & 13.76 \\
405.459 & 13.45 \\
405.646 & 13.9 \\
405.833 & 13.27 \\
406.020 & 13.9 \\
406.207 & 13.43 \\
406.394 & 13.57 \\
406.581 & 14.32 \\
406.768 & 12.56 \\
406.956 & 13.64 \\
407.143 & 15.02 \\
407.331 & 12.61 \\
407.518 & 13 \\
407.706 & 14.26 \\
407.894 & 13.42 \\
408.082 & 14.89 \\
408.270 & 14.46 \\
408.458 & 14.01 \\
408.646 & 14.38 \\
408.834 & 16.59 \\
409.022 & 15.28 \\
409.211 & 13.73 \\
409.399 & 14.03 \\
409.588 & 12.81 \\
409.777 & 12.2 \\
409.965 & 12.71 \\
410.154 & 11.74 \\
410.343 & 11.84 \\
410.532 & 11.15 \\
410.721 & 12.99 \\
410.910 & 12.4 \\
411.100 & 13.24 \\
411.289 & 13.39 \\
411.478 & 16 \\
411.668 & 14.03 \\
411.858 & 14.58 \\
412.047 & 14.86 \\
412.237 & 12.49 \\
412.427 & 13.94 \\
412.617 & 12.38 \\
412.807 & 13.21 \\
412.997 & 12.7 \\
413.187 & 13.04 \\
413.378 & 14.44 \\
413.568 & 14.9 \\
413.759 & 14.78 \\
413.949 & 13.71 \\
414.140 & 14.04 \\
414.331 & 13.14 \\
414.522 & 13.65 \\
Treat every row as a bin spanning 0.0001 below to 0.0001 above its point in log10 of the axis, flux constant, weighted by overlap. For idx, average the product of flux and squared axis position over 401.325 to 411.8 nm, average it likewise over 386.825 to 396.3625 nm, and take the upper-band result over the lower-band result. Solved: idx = 1.69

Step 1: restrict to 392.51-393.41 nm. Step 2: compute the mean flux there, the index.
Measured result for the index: 5.87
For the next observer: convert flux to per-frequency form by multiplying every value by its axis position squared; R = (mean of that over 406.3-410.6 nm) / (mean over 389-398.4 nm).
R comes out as 1.6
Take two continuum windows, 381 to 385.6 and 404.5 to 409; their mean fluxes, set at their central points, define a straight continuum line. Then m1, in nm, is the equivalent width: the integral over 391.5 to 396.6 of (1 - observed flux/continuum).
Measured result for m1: 0.798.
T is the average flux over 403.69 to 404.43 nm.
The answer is 14.8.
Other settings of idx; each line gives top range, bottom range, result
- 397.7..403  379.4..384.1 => 1.95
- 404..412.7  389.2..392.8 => 1.50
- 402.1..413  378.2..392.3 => 1.86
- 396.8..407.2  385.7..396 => 1.58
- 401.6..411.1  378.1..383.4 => 1.95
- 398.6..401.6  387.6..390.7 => 1.68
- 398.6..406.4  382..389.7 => 2.02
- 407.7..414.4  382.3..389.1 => 2.09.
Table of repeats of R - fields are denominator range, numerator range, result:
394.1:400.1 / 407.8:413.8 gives 1.41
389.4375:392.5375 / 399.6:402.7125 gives 1.46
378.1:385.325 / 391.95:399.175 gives 1.23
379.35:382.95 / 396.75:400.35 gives 1.50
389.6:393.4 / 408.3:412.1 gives 1.60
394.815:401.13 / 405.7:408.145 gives 1.31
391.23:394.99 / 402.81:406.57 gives 1.77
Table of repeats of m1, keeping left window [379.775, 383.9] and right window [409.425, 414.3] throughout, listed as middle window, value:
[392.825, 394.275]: 0.60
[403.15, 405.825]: -0.48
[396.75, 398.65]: 0.34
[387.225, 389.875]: 0.23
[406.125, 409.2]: -0.37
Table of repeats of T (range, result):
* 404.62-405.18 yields 13.6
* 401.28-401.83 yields 14.7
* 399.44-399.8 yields 14.9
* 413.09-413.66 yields 14.1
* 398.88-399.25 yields 13.1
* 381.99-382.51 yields 8.19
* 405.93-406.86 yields 13.6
